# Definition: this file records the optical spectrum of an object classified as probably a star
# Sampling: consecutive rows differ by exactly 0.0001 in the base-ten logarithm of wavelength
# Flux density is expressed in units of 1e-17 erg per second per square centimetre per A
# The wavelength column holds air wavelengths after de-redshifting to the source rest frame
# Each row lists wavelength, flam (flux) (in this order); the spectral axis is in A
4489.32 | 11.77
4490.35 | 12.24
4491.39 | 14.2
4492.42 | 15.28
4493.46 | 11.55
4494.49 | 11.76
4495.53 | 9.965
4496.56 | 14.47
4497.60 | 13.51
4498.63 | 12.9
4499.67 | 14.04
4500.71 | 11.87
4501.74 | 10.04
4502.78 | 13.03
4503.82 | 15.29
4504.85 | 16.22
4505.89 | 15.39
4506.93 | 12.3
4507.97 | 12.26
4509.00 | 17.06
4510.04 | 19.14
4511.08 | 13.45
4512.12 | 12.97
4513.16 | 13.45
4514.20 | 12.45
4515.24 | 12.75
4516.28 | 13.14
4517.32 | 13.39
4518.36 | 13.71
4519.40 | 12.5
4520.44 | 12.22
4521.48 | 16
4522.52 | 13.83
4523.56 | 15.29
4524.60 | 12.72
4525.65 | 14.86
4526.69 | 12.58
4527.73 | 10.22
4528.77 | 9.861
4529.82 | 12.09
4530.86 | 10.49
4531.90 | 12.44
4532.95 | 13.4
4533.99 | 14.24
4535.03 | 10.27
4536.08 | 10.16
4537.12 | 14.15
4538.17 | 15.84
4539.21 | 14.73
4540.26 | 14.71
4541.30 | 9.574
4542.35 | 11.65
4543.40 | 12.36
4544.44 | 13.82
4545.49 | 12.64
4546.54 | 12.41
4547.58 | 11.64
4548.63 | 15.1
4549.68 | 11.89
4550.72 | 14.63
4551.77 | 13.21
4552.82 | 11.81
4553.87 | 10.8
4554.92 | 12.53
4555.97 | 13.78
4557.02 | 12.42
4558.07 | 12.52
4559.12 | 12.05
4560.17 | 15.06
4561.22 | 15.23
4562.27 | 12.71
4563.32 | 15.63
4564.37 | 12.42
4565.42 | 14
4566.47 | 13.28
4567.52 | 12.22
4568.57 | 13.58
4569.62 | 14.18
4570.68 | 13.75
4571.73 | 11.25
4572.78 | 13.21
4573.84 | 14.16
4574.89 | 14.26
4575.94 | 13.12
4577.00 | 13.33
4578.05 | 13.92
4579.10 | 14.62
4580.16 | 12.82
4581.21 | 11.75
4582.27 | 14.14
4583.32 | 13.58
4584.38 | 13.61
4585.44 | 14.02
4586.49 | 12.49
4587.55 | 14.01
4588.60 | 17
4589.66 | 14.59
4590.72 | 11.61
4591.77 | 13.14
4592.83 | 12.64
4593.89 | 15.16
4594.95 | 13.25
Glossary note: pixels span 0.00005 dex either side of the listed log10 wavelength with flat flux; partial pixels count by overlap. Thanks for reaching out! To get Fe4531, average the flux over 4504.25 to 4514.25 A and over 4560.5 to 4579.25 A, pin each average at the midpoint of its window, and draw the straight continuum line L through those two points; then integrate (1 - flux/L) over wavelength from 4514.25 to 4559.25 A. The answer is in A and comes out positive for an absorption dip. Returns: 4.2 A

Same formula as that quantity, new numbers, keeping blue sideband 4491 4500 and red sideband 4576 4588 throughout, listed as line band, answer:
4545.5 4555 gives 0.45 A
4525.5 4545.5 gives 1.17 A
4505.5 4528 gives -1.03 A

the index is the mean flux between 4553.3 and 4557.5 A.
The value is 12.4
